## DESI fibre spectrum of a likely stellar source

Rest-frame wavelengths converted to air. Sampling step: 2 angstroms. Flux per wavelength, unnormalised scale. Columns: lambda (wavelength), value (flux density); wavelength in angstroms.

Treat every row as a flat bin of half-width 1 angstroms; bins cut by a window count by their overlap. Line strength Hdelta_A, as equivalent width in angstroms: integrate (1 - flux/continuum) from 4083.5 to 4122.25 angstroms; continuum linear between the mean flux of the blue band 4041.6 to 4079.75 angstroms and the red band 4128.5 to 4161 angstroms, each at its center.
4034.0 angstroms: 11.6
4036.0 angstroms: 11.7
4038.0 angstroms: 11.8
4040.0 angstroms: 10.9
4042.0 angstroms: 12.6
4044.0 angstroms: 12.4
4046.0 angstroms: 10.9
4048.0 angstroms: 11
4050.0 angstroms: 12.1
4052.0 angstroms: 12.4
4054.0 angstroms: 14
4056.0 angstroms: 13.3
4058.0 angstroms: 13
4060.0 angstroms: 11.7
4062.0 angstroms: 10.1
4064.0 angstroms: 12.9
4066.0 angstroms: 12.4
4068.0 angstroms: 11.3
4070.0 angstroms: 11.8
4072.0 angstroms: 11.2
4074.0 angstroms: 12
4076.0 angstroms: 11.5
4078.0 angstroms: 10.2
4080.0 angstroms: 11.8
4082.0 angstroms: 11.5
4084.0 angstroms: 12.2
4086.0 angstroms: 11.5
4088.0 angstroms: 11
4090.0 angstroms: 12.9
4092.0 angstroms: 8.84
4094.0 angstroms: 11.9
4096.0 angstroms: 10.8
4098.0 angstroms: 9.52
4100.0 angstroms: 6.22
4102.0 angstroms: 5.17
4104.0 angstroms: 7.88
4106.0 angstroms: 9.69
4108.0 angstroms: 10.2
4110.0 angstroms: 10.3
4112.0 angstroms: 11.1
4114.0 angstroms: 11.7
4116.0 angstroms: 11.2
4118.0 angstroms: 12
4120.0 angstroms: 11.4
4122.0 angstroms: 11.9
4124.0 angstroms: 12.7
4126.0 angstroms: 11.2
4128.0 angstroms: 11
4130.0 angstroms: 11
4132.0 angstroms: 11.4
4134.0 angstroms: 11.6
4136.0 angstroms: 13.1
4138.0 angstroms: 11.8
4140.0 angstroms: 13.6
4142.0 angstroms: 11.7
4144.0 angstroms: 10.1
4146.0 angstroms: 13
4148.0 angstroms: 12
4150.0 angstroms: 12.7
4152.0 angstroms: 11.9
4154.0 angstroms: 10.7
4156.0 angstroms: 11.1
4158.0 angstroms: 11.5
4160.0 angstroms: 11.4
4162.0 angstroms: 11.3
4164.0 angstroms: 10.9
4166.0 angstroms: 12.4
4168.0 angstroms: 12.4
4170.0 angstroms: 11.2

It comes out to 5.01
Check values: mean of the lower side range 11.9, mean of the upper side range 11.8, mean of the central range 10.3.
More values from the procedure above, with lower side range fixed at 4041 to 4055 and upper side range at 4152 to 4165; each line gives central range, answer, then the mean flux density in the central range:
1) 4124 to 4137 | -0.2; 11.6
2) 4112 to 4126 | -0.2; 11.7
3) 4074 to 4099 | 1.4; 11.2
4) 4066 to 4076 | 0.3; 11.7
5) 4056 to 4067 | -0.1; 12.1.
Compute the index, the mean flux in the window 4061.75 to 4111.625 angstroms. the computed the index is 10.6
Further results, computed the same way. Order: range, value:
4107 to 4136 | 11.4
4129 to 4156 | 11.9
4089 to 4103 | 9.34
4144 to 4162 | 11.7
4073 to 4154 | 11.1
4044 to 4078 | 11.9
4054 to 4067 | 12.4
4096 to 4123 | 9.9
